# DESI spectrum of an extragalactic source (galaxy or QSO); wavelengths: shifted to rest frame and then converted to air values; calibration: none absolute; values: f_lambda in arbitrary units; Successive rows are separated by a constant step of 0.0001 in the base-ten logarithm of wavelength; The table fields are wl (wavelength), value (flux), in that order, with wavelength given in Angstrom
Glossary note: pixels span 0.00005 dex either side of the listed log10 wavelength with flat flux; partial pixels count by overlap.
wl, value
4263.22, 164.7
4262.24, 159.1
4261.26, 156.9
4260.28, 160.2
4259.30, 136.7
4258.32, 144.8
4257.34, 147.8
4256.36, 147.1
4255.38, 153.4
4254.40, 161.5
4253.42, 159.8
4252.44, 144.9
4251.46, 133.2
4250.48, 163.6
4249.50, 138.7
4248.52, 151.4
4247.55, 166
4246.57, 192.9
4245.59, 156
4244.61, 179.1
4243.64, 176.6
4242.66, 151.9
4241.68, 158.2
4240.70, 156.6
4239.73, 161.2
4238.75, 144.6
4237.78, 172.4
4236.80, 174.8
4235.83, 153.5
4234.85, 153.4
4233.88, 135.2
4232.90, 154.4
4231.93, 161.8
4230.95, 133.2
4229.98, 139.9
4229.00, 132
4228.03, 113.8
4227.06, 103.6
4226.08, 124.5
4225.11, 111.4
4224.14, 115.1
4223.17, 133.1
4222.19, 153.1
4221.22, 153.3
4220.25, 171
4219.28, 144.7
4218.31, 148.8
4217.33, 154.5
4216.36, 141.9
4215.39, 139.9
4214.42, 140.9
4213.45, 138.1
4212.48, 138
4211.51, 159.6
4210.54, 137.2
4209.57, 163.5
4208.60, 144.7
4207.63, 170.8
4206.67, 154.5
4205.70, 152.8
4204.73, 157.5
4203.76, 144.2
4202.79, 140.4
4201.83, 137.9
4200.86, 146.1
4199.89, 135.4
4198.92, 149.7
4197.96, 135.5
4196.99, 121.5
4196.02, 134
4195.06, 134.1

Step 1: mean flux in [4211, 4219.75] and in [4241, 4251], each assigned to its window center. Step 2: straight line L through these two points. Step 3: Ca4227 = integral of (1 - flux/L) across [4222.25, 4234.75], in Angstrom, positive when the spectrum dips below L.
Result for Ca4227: 1.8 Angstrom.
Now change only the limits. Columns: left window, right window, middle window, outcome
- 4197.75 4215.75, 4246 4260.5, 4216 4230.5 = 1.28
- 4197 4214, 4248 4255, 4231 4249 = -1.30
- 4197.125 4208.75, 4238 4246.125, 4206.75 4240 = 2.06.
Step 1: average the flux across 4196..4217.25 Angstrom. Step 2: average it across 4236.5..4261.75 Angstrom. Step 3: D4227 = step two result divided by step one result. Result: 1.1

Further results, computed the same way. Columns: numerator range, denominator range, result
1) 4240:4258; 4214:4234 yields 1.14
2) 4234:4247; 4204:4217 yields 1.09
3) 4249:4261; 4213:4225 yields 1.04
